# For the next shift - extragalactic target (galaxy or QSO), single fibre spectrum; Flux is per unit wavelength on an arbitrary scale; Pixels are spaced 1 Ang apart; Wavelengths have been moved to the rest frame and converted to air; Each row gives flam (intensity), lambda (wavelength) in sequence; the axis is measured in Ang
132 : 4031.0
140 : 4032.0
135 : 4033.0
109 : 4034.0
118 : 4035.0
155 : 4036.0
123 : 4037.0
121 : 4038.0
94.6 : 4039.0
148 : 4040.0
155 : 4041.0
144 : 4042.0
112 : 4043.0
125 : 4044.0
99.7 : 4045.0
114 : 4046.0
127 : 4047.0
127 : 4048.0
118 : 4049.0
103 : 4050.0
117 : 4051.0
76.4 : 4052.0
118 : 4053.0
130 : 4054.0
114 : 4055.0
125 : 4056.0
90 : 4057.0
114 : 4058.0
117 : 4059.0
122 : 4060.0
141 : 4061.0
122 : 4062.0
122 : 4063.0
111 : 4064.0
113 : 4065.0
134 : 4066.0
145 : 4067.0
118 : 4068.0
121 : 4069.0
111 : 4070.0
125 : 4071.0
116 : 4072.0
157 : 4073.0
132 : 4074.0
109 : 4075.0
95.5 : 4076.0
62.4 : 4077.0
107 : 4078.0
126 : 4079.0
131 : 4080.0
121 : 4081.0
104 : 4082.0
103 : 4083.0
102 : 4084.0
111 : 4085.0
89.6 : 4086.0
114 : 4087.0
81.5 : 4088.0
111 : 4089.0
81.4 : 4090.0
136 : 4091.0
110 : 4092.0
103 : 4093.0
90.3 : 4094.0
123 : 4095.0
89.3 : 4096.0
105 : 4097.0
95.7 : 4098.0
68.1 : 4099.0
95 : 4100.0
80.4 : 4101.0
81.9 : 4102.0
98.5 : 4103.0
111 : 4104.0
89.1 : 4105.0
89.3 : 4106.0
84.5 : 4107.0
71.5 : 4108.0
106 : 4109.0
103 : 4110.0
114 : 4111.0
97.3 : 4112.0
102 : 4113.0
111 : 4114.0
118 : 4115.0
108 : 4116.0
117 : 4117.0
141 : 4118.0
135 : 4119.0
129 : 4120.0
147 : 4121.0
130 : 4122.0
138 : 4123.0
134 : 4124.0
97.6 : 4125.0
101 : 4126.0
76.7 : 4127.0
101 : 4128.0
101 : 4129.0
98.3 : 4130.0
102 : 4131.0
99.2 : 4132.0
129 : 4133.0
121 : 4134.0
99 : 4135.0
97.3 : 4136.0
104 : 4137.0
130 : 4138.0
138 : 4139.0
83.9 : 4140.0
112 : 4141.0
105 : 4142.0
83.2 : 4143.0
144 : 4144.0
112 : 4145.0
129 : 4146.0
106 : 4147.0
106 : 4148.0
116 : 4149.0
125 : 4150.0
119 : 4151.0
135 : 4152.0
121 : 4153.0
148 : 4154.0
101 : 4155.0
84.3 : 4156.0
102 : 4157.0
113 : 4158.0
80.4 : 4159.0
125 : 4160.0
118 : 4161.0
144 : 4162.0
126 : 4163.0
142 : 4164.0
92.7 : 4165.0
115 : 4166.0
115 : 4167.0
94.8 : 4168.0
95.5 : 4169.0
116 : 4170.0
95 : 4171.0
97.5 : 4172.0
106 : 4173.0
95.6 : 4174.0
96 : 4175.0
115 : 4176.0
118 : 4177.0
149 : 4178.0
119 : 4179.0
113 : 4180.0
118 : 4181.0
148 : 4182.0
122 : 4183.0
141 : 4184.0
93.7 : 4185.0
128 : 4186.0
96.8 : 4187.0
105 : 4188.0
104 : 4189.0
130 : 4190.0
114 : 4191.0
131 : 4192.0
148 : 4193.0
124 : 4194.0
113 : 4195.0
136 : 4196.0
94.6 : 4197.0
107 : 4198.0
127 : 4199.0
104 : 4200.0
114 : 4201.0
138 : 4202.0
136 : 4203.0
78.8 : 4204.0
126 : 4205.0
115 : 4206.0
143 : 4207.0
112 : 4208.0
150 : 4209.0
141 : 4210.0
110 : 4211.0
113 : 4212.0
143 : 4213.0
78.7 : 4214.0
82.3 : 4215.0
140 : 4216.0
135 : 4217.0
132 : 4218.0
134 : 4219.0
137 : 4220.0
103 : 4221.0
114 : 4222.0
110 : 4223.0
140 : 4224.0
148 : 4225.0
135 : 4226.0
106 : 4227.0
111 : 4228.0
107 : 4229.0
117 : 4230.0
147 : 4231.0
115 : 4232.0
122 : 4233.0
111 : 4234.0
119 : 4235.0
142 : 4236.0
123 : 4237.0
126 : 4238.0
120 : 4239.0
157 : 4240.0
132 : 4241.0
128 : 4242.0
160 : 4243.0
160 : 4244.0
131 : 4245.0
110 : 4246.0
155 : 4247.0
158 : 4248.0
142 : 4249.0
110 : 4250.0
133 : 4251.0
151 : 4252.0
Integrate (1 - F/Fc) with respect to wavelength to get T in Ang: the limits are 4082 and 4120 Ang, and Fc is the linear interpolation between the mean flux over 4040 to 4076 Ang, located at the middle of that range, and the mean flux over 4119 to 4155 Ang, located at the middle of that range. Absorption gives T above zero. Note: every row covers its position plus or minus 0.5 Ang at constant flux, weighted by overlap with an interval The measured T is 5.0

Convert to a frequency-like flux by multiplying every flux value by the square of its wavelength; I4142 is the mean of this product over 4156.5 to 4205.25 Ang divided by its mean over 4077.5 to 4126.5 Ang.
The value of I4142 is 1.12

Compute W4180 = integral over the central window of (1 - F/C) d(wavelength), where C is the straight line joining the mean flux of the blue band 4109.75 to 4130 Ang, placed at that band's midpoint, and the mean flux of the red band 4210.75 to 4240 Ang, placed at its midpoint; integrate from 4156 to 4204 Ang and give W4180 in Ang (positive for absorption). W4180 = 1.5 Ang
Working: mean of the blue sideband 115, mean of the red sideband 122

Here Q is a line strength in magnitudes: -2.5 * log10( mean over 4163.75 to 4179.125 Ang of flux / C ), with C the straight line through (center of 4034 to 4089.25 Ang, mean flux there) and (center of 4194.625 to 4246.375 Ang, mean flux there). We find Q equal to 0.12 mag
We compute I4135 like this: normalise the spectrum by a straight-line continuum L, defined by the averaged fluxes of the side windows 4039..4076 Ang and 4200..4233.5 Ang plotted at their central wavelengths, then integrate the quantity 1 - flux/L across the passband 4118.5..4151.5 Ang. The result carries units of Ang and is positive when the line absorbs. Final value 2.1 Ang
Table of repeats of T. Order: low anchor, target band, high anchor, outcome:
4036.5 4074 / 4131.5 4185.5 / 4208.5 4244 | 4.3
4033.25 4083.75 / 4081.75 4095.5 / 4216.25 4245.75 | 1.9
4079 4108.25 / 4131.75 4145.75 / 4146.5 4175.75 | -0.6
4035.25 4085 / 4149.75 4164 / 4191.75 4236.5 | 0.3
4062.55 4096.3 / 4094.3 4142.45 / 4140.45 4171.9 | 2.7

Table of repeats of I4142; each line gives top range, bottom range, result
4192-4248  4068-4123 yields 1.23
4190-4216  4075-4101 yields 1.24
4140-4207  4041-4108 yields 1.10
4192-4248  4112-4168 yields 1.14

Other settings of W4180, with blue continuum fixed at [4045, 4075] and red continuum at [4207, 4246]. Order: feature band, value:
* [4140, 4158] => 1.4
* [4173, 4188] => 0.9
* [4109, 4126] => 0.4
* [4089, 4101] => 2.1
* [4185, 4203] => 0.9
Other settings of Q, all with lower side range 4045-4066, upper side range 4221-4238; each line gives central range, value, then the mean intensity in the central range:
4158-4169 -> 0.05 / 114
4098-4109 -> 0.31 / 88.2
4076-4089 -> 0.13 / 104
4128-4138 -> 0.12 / 107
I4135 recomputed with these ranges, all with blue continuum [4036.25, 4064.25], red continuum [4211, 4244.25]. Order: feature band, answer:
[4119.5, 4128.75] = 0.4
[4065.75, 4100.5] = 3.3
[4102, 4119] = 2.4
